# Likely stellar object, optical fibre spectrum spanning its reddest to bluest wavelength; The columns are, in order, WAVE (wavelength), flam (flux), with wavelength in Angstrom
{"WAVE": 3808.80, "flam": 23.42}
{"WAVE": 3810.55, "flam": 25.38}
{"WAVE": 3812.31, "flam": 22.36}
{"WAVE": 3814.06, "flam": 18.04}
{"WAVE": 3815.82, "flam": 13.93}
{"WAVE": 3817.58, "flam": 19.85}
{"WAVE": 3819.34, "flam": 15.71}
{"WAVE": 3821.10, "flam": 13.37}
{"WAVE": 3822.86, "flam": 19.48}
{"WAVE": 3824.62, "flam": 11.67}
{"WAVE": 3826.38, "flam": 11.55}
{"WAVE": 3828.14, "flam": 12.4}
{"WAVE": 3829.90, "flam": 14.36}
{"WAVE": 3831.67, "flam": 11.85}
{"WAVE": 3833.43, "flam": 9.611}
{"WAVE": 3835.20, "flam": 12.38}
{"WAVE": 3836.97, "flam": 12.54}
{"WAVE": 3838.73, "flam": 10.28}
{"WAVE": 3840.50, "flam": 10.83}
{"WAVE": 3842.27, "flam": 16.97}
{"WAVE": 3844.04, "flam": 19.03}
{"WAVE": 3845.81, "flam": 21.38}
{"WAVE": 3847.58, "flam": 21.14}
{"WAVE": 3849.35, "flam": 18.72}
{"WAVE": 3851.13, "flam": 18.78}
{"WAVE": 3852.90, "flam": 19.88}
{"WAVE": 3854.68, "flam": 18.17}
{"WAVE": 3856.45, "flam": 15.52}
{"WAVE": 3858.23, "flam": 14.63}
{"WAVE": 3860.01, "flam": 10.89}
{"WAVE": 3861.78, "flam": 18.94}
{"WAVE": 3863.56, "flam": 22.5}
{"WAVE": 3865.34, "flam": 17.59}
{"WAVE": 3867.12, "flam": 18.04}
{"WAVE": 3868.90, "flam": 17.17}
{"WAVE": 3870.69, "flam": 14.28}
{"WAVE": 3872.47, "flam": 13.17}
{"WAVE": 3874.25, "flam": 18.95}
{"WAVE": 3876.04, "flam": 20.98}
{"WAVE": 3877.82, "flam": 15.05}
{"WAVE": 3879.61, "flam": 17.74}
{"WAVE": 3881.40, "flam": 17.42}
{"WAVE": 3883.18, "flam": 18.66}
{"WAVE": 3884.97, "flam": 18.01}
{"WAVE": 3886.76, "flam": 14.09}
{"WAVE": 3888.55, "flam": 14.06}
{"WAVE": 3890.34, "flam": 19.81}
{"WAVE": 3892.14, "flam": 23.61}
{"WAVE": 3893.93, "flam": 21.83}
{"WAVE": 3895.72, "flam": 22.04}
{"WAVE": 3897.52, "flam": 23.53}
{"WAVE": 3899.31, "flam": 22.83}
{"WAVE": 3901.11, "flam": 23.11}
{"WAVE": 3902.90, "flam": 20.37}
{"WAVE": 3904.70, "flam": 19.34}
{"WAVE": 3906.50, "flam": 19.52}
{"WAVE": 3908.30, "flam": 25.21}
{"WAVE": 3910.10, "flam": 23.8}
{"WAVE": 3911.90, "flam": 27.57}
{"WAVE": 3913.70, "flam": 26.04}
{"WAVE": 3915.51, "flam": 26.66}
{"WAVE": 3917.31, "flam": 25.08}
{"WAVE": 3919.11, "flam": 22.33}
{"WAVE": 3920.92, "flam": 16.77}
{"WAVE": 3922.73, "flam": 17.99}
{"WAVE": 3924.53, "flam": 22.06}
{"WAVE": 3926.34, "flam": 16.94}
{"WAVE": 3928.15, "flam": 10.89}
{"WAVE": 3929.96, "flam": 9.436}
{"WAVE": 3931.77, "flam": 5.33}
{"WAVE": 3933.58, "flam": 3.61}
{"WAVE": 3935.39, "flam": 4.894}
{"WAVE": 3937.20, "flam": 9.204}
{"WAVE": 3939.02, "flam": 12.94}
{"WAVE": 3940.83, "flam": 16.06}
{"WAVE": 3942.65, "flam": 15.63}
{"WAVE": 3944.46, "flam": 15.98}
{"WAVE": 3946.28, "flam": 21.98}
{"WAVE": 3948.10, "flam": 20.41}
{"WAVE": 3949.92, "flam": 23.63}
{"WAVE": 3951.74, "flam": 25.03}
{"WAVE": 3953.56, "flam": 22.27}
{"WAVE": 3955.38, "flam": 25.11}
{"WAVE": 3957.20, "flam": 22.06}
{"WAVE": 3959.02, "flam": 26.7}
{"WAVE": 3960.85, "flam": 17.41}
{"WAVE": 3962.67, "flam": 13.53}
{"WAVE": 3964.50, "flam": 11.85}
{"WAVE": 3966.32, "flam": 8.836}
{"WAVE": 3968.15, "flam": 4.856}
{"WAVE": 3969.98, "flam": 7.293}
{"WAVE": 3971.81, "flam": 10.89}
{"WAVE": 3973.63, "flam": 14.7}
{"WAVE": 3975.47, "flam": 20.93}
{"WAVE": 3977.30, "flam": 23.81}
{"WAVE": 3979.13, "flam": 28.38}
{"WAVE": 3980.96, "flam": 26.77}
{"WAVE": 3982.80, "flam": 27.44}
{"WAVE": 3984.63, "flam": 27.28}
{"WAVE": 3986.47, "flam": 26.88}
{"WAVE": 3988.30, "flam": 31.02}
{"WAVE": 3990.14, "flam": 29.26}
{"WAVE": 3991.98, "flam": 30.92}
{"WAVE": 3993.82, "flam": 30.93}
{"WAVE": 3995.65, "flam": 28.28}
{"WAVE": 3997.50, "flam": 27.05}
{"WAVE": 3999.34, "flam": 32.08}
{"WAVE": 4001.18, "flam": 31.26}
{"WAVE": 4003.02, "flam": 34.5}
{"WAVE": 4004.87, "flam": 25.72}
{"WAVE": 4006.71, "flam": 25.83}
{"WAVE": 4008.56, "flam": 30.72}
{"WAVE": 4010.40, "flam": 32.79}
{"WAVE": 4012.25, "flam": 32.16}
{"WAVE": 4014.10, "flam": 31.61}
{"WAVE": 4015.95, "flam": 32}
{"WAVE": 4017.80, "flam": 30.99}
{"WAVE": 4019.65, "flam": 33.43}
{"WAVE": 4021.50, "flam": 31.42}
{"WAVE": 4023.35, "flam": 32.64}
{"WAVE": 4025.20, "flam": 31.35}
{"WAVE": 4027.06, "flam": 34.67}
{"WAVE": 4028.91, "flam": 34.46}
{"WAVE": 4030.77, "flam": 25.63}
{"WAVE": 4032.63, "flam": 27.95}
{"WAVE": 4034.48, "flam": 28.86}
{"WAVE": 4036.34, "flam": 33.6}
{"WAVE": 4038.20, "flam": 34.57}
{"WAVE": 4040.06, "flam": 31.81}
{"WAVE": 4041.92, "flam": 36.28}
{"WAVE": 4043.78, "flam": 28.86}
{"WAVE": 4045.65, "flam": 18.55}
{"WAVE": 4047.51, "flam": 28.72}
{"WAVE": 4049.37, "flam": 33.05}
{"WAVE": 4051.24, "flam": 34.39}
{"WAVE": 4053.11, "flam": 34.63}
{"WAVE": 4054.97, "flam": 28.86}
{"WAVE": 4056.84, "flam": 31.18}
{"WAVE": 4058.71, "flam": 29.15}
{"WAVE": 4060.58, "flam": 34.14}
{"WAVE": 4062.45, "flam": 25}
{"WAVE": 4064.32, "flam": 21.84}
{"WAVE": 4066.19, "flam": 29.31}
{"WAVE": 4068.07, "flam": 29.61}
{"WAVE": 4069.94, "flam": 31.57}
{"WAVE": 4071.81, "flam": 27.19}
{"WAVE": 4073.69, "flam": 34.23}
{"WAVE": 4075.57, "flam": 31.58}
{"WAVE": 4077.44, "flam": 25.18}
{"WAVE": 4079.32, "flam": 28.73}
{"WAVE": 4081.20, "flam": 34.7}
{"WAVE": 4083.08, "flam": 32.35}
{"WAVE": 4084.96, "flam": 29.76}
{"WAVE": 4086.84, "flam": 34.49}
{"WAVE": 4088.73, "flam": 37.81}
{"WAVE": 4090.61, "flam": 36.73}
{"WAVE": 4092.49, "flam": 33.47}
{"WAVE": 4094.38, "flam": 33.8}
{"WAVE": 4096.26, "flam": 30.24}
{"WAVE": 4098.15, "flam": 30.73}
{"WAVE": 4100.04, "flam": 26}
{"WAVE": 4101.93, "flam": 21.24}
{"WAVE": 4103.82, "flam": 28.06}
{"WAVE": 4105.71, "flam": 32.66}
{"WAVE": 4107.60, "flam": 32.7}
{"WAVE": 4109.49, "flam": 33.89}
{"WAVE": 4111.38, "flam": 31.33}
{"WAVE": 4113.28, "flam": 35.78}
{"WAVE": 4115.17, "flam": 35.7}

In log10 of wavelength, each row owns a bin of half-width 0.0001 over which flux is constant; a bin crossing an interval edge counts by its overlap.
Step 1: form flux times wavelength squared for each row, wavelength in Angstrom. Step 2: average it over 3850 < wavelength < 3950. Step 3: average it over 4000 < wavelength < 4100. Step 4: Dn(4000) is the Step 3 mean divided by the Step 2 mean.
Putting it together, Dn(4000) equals 1.9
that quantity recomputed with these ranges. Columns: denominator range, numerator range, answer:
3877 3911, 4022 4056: 1.67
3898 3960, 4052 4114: 1.75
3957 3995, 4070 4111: 1.56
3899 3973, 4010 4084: 1.85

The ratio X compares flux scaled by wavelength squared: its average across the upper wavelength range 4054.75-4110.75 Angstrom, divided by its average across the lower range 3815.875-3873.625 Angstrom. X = 2.19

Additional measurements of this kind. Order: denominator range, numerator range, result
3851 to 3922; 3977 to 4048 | 1.63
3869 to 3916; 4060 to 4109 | 1.66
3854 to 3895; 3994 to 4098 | 1.93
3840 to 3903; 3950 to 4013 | 1.38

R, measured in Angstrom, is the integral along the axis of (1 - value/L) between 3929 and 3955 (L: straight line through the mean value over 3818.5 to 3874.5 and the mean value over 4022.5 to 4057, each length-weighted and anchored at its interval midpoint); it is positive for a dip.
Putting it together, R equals 9.46 Angstrom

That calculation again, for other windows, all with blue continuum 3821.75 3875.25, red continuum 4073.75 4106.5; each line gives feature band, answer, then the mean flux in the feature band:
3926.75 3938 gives 7.17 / 7.64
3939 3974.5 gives 8.76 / 17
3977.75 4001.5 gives -3.99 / 28.9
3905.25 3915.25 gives -2.38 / 24.4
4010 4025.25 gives -3.20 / 32.1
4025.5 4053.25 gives -3.09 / 31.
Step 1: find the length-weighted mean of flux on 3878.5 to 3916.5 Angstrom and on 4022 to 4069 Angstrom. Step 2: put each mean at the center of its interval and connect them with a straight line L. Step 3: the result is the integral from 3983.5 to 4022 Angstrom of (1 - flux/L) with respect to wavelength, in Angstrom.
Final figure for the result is -3.5 Angstrom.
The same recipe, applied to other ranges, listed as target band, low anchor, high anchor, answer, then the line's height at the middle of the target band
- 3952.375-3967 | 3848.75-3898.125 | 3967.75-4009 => 2.9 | 23.5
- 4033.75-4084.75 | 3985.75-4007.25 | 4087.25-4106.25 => 0.4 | 30.5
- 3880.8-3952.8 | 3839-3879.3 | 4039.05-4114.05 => 7.2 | 20.9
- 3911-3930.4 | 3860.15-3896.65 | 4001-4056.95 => 1.0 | 21.7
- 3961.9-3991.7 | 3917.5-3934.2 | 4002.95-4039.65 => 5.0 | 23.4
